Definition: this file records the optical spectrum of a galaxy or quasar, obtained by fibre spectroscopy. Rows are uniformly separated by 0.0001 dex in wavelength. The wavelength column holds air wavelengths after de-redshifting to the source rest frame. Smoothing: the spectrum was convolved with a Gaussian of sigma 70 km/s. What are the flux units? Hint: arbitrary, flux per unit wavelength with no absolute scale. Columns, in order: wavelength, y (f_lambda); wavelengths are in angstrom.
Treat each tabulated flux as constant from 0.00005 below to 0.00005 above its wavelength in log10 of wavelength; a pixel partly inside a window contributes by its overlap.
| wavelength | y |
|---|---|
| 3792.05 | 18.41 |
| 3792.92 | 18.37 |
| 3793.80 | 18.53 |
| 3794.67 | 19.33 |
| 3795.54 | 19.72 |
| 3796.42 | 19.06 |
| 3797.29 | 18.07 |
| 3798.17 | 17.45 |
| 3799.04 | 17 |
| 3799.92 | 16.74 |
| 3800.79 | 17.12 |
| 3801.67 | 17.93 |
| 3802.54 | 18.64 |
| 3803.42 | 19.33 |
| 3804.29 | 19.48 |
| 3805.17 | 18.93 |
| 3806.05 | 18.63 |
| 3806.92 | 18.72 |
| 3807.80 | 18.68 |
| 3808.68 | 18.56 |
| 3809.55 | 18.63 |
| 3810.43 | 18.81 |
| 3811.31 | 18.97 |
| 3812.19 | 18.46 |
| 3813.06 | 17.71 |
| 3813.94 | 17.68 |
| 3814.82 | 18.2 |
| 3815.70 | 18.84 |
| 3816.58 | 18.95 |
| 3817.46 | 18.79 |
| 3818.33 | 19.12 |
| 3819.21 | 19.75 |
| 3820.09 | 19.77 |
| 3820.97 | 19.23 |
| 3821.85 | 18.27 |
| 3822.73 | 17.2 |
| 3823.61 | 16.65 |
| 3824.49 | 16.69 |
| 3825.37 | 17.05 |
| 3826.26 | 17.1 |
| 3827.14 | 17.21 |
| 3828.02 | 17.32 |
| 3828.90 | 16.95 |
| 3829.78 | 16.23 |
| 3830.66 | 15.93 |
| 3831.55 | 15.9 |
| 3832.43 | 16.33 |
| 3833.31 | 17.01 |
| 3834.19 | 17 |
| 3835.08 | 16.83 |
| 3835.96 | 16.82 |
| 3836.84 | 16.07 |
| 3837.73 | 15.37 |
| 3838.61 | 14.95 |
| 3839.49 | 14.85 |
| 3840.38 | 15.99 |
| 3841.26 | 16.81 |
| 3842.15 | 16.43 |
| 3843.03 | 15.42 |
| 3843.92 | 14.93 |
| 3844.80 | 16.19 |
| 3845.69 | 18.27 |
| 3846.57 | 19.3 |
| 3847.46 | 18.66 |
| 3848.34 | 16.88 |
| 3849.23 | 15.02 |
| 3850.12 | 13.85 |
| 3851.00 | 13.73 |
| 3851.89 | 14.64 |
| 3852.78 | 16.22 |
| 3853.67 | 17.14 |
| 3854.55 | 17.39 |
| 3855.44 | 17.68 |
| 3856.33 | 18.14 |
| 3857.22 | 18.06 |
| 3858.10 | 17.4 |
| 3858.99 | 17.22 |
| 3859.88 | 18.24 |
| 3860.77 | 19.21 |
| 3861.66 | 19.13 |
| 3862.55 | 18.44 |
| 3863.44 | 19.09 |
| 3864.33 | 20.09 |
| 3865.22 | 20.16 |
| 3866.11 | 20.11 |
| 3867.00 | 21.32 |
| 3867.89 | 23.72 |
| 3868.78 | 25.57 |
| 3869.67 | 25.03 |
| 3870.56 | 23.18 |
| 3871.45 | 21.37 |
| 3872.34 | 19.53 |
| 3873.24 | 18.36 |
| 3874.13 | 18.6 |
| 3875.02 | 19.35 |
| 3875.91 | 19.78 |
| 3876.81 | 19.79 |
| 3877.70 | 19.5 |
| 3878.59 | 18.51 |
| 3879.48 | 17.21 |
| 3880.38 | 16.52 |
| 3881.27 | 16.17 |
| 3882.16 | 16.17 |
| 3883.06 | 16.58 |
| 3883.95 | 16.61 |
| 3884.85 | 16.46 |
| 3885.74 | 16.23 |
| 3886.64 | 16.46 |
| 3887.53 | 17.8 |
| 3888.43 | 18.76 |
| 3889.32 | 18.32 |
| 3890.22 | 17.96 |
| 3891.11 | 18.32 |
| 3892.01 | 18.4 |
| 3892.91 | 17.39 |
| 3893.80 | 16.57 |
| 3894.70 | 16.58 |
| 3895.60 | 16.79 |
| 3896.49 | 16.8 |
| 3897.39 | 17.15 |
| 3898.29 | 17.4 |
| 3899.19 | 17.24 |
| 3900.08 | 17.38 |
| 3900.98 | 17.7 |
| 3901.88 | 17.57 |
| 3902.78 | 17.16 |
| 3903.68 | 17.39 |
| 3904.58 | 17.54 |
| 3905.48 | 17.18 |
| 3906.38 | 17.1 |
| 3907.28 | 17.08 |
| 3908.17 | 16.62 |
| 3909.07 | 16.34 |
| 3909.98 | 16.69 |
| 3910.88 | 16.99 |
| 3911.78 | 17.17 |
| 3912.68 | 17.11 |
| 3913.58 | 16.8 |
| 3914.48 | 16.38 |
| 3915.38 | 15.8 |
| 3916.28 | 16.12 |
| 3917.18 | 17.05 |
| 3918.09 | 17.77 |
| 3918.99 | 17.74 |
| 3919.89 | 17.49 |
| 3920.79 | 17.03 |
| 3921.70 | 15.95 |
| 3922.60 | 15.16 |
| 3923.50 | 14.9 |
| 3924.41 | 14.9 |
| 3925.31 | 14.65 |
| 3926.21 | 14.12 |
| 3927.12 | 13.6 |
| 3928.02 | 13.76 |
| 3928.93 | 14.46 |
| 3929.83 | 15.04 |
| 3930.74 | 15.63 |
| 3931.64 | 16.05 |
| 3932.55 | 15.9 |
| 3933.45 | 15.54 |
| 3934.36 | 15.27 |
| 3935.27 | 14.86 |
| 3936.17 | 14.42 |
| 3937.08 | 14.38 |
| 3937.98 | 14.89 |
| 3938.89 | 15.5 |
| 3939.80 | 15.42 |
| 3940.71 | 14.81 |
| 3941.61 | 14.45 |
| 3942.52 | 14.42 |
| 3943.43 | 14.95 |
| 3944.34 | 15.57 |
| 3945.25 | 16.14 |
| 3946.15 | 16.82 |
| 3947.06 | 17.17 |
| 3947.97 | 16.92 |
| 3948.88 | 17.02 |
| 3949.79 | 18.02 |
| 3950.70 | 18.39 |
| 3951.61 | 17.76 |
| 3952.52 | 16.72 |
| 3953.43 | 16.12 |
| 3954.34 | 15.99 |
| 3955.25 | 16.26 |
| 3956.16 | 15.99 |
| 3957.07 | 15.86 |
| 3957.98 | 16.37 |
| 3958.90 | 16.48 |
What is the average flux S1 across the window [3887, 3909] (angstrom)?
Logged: 17.4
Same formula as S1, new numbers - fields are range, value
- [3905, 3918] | 16.8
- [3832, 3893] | 17.9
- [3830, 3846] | 16.2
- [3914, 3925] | 16.3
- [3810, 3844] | 17.2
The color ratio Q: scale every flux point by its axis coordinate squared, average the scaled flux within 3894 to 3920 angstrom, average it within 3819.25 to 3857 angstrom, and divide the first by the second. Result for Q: 1.06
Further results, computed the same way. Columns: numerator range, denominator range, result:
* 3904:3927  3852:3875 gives 0.86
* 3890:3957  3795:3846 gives 0.98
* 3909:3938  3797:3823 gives 0.90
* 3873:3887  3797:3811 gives 1.00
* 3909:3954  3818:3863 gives 0.98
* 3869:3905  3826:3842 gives 1.14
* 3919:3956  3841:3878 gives 0.88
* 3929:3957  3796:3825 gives 0.93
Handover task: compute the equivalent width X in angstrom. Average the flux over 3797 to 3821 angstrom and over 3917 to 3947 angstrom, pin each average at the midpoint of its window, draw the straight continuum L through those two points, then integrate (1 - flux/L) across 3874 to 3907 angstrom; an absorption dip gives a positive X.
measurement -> -2.1 angstrom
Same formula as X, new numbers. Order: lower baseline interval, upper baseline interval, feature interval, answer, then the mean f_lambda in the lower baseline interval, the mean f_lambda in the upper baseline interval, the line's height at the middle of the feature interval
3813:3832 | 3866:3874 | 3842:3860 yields 3.2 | 17.7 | 22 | 20.3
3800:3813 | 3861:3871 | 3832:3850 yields 3.4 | 18.6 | 21.4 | 20.2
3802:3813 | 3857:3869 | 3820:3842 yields 2.8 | 18.8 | 19.8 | 19.2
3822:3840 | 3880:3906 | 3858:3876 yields -3.6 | 16.5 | 17.2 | 16.9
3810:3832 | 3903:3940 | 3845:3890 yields -3.8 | 17.9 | 16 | 17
